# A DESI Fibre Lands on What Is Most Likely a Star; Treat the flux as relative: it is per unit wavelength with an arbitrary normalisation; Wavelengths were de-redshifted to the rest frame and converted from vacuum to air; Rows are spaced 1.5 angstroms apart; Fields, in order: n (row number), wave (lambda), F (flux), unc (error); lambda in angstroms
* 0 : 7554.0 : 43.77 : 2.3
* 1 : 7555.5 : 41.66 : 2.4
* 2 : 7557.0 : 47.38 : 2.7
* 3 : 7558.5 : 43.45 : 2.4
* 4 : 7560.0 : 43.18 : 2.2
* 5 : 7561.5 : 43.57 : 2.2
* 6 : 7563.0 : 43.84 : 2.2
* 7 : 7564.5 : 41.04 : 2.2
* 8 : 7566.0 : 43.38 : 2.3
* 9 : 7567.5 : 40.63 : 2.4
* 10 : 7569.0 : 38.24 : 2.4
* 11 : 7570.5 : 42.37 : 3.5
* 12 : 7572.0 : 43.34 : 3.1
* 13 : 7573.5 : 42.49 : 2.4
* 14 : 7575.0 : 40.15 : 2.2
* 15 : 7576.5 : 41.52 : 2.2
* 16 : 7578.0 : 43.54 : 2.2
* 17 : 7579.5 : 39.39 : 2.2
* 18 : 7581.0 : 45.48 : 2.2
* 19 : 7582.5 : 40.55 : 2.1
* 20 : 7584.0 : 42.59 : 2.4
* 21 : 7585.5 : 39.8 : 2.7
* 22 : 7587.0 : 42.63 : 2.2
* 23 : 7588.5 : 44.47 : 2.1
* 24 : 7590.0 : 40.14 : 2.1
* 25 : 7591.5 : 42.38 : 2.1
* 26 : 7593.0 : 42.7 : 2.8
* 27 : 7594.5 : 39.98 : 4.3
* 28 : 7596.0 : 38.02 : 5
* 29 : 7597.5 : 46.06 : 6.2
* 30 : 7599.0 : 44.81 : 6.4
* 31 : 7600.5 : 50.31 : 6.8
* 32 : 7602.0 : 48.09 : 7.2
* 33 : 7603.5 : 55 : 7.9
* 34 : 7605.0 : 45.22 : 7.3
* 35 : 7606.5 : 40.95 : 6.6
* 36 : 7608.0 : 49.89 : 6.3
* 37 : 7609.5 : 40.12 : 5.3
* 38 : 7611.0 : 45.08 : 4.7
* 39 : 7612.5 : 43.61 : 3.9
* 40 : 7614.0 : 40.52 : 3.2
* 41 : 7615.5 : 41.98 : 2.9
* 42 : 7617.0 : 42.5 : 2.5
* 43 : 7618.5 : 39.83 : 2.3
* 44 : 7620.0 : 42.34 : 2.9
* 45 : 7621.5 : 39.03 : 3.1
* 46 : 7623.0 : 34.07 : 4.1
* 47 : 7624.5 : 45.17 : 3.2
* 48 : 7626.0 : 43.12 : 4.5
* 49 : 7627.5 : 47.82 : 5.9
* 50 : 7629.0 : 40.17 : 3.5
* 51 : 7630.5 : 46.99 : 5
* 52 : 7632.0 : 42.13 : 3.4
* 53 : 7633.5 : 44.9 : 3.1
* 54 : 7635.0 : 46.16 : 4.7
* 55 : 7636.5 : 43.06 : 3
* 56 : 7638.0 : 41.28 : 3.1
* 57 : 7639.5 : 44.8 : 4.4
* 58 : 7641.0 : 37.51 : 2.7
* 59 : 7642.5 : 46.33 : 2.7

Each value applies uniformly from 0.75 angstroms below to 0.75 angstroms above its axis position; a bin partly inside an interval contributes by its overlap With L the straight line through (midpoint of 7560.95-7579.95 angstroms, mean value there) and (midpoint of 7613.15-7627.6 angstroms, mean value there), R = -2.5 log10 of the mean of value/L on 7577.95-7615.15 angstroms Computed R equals -0.05 mag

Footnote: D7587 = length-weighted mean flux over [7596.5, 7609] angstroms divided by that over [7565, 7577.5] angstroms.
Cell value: 1.14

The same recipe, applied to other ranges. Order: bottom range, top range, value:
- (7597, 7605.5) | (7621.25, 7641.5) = 0.88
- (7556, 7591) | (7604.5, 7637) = 1.01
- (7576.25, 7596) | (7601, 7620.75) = 1.06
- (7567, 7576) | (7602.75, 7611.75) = 1.12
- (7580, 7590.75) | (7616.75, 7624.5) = 0.95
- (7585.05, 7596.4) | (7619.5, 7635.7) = 1.04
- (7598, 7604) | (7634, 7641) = 0.88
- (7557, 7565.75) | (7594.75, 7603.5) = 1.06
